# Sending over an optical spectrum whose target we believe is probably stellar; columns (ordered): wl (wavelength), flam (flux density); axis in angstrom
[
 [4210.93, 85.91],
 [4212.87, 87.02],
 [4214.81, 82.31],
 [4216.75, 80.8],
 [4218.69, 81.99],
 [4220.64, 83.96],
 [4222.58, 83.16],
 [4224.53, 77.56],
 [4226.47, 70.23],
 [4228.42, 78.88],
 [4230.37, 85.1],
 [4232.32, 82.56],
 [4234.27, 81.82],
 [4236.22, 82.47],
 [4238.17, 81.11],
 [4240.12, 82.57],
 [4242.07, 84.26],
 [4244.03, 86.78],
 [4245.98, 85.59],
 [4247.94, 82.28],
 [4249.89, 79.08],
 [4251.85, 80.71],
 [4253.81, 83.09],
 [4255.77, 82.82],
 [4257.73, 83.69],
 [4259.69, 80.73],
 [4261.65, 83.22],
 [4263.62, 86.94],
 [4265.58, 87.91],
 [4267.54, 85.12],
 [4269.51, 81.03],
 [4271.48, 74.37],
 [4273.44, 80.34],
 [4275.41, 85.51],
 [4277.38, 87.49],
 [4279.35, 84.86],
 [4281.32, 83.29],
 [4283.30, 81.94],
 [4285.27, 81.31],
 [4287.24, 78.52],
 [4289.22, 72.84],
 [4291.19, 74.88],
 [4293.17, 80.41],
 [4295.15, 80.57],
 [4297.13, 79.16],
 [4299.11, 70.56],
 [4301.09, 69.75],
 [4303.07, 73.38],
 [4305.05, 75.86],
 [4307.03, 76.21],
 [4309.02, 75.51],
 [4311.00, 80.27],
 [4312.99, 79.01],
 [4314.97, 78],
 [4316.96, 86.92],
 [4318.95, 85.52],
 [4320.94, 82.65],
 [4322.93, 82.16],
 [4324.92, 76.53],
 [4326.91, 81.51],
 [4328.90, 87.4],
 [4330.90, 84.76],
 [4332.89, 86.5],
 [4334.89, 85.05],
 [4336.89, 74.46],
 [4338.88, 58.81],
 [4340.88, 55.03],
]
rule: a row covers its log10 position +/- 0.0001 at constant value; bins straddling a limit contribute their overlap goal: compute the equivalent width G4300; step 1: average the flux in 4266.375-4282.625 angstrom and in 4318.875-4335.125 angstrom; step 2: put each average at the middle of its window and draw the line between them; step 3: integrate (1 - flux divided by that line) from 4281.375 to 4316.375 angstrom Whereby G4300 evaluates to 2.5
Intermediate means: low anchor 82.8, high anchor 83.4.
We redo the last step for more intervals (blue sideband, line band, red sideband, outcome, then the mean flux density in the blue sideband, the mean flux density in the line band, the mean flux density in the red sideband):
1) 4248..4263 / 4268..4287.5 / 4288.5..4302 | -0.9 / 82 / 82.1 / 75.5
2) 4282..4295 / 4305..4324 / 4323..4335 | 0.3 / 78.5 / 80.4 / 83.4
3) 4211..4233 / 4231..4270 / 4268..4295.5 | -1.1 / 81.4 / 83.2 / 80.6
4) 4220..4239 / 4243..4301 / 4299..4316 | -2.5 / 80.6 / 81.4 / 75.7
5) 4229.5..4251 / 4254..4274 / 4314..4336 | 0.1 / 83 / 82.7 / 83.3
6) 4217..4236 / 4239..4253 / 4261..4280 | -0.2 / 80.6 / 83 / 83.7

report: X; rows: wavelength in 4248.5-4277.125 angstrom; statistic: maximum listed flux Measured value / 87.91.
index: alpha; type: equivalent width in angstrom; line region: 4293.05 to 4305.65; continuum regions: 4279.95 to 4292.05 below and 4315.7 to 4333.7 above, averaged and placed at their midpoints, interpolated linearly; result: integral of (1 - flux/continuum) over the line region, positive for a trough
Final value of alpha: 0.8 angstrom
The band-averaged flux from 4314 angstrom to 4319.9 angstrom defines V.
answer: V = 83.4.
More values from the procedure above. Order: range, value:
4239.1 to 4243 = 83.5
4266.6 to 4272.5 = 80.1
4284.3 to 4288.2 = 80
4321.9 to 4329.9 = 81.9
